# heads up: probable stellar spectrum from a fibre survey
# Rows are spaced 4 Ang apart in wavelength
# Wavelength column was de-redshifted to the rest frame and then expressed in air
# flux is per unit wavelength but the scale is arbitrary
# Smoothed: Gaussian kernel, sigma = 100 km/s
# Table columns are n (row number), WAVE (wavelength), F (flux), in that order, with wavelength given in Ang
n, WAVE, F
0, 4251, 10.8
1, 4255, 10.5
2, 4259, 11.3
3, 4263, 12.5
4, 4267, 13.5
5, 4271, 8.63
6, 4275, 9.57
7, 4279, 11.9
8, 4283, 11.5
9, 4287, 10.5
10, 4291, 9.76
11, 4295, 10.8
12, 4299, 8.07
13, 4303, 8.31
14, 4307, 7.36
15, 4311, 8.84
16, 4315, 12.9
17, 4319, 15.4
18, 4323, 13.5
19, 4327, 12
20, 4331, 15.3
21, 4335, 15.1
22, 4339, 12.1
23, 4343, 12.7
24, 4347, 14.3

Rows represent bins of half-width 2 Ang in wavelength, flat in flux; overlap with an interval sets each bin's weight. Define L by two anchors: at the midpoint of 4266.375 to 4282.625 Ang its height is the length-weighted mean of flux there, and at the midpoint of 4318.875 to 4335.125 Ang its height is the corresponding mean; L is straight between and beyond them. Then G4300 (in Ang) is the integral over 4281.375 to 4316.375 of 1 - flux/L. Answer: 7.2 Ang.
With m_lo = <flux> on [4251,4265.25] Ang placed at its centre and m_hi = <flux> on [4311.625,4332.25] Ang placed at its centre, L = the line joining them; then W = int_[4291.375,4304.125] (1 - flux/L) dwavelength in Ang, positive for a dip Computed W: 3.5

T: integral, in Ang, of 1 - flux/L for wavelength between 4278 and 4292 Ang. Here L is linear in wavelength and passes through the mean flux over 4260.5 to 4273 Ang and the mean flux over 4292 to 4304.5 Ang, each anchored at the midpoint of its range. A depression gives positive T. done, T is -1.1 Ang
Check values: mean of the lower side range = 11.5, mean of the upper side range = 9.15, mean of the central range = 10.9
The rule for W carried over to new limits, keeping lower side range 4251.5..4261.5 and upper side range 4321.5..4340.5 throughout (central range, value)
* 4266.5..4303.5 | 5.42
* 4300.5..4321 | 3.89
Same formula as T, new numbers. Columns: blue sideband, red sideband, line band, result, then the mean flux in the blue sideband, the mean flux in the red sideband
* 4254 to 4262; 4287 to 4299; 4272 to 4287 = -0.53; 11.2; 9.95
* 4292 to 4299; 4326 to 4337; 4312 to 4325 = -0.84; 9.87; 14.3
